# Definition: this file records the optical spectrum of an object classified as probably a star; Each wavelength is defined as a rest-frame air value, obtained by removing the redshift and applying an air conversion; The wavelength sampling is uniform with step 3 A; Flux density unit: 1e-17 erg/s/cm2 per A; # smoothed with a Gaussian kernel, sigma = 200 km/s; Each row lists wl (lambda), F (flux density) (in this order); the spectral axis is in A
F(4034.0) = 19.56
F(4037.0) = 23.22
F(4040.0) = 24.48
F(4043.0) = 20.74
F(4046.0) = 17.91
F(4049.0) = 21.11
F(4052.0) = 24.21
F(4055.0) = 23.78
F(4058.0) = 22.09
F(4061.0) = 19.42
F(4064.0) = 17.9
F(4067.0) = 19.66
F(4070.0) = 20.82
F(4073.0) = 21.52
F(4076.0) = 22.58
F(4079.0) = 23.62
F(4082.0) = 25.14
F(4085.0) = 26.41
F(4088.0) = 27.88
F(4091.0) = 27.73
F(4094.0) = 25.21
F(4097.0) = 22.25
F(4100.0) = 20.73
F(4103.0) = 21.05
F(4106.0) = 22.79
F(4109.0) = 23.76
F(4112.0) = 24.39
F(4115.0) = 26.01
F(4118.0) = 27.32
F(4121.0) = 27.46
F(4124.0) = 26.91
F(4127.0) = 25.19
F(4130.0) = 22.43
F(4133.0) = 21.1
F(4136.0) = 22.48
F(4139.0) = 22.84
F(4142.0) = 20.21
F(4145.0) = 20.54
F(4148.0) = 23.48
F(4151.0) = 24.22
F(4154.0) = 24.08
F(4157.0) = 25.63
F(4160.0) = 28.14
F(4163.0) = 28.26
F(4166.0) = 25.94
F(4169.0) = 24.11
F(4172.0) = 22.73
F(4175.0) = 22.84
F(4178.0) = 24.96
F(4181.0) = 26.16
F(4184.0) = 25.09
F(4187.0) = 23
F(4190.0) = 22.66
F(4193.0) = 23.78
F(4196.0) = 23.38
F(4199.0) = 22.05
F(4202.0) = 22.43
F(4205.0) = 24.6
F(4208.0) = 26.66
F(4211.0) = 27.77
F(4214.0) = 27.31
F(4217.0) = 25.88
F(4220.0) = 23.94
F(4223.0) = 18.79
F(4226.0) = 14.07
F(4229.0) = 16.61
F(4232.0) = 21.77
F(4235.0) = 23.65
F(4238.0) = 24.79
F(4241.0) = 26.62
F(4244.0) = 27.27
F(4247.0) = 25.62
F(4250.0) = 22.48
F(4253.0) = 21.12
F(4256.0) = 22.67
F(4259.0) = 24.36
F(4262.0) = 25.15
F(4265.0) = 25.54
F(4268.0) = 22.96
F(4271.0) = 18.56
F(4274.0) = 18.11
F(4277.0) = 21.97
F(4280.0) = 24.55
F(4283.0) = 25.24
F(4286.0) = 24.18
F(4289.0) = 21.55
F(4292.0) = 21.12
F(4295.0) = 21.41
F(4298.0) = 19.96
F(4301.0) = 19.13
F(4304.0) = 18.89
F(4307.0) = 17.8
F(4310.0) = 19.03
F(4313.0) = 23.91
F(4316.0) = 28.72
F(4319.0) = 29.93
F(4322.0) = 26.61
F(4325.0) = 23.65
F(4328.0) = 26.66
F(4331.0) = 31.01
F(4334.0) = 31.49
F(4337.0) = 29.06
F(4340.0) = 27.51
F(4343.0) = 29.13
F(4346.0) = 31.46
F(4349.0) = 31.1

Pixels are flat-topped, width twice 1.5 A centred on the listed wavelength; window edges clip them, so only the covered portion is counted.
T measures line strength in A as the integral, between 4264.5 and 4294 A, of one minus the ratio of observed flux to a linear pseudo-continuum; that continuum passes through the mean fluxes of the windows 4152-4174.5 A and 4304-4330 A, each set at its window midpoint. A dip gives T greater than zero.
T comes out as 2.8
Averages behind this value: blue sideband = 25.4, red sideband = 24.3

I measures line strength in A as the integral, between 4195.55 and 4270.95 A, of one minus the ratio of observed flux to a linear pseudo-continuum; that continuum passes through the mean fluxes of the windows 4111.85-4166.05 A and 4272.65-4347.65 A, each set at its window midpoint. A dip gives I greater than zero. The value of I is 3.42 A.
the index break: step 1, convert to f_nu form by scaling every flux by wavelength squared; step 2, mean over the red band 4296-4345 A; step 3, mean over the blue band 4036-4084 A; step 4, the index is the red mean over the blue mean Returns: 1.3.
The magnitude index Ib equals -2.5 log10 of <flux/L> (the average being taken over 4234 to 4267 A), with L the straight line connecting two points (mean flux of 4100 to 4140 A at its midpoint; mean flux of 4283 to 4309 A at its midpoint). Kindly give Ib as -0.14 mag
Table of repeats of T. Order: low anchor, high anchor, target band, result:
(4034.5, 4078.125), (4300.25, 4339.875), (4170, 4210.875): -1.14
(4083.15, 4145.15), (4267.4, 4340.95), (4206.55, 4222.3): -1.34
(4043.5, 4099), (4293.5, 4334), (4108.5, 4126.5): -2.47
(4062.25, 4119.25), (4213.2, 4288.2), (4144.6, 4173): -2.06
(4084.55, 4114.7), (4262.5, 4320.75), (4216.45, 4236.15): 2.22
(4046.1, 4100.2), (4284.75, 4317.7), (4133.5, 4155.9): -0.15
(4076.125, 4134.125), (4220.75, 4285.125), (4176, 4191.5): -0.56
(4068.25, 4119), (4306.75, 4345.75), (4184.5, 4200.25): 1.33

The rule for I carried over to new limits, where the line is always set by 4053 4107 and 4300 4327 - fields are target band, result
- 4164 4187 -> -1.55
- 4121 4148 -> -0.12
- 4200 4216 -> -1.81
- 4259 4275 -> 0.51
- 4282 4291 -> -0.10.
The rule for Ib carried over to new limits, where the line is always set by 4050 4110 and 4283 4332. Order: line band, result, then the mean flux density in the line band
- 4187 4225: -0.04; 23.9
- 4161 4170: -0.14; 26.3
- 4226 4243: 0.05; 22.1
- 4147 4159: -0.07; 24.5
